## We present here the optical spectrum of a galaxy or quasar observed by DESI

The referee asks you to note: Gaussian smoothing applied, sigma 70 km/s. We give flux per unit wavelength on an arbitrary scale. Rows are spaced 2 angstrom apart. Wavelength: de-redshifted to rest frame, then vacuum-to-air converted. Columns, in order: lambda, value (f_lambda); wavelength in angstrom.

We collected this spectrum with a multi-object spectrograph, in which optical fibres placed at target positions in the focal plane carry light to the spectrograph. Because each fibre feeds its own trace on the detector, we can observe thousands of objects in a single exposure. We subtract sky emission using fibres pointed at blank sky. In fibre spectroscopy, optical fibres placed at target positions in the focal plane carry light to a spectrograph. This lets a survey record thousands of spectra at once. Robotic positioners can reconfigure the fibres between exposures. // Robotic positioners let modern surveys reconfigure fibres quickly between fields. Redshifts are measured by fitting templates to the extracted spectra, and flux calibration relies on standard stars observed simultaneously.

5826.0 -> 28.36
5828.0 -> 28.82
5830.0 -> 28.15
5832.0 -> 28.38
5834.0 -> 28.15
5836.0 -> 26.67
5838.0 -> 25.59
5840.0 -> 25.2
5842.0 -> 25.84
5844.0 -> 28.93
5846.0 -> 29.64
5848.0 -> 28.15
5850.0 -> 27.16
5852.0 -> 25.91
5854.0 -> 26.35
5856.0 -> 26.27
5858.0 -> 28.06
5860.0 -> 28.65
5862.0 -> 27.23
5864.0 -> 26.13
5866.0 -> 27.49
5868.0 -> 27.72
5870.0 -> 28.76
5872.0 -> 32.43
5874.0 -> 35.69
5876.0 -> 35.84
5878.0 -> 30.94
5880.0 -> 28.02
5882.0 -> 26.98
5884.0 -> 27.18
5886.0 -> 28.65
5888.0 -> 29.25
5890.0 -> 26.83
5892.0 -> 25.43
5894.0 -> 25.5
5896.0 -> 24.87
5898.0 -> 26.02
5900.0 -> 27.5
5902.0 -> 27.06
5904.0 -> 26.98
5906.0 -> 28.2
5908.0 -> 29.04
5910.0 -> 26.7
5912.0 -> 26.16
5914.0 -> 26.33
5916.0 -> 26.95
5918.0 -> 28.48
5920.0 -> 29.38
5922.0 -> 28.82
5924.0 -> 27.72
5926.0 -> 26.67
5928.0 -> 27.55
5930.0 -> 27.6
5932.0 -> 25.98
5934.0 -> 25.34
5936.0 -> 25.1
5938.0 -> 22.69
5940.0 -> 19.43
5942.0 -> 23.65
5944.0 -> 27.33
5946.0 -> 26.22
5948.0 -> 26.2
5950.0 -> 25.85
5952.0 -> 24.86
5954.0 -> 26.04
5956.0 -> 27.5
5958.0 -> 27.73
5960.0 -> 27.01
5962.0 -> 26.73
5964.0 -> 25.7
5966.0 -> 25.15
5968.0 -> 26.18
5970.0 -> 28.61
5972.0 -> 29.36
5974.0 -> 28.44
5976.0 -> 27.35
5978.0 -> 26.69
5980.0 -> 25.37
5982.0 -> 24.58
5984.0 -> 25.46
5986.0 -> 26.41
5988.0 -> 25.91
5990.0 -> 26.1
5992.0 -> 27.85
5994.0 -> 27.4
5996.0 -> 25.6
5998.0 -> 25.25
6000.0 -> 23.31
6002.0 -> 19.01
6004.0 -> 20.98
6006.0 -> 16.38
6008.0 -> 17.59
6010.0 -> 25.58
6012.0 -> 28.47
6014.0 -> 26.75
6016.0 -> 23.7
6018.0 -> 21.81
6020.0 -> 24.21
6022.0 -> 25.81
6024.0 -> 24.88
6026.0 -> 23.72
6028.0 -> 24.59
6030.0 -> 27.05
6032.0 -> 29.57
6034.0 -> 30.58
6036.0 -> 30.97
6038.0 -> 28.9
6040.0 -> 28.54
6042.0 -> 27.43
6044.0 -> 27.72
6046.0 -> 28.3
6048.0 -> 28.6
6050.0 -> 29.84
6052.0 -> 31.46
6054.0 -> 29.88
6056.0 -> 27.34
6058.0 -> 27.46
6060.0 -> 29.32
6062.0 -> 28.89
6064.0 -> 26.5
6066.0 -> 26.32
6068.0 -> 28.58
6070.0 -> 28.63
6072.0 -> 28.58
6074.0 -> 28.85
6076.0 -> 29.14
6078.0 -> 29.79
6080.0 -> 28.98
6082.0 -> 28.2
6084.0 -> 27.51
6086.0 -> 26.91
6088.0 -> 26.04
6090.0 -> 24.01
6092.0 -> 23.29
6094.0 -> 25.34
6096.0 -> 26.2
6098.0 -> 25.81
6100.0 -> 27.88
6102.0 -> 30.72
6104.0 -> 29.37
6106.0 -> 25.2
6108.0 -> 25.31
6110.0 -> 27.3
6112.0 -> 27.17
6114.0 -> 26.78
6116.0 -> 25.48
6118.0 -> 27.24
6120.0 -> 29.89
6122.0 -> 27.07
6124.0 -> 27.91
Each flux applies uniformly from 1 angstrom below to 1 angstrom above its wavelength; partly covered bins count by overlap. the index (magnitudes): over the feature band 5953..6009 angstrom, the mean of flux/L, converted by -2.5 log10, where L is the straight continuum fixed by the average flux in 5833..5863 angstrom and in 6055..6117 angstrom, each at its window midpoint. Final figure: 0.08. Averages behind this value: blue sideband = 27.2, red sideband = 27.3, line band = 25.3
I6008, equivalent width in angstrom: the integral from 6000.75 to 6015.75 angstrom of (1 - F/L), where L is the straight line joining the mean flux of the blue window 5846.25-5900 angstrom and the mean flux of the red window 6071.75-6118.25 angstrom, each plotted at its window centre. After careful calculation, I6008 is 2.89 angstrom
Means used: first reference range 28.1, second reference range 27.1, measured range 22.2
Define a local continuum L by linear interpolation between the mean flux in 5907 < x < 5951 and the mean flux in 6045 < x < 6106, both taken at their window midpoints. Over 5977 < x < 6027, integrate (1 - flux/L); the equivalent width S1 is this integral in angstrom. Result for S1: 5.1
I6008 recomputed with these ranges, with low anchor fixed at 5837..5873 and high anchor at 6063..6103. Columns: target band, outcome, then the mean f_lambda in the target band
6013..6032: 1.7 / 25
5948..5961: 0.5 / 26.5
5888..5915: 0.7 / 26.8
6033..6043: -0.7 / 29.3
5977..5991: 0.8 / 25.8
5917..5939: 0.5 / 26.8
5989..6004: 1.5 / 24.7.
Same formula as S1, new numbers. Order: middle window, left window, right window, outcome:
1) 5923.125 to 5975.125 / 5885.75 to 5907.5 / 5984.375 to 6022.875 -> -1.3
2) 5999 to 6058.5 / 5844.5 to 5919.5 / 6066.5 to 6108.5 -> 3.3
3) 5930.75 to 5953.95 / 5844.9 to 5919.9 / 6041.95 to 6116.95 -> 2.5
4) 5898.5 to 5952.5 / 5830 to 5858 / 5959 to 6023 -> -0.8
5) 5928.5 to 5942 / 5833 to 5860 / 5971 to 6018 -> 0.7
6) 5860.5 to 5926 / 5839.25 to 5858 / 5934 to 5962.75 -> -4.3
